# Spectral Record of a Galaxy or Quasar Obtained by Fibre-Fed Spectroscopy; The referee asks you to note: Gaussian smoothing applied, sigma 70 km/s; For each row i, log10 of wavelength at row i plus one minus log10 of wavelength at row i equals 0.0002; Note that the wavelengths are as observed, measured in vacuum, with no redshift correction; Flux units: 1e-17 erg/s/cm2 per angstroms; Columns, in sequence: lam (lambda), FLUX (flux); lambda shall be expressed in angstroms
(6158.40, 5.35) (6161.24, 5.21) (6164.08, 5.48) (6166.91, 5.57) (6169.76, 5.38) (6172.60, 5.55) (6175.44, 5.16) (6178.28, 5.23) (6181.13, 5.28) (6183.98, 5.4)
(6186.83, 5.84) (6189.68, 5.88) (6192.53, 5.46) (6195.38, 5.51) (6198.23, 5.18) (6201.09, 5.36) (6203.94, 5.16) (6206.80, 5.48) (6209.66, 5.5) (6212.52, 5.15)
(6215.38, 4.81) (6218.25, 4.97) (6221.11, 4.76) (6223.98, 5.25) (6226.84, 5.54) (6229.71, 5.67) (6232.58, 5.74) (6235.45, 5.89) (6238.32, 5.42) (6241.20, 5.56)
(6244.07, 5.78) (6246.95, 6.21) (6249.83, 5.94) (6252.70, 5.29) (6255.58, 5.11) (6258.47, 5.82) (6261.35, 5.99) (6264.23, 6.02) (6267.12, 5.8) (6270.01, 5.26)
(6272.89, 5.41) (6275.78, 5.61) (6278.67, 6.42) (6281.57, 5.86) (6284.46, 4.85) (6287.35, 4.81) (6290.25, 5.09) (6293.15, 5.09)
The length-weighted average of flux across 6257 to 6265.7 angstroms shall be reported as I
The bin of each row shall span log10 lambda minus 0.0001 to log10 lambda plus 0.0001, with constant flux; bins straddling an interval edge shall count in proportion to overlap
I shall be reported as 5.94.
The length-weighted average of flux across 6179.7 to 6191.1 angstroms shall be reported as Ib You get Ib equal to 5.6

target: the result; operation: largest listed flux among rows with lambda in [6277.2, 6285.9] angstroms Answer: 6.42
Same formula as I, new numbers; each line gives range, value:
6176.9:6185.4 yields 5.3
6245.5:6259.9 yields 5.67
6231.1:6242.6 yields 5.65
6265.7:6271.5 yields 5.53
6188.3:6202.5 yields 5.48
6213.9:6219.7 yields 4.89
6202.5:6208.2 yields 5.32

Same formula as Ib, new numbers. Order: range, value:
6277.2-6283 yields 6.13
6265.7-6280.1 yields 5.7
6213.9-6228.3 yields 5.07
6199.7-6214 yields 5.33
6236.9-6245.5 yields 5.59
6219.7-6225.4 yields 5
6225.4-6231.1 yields 5.61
